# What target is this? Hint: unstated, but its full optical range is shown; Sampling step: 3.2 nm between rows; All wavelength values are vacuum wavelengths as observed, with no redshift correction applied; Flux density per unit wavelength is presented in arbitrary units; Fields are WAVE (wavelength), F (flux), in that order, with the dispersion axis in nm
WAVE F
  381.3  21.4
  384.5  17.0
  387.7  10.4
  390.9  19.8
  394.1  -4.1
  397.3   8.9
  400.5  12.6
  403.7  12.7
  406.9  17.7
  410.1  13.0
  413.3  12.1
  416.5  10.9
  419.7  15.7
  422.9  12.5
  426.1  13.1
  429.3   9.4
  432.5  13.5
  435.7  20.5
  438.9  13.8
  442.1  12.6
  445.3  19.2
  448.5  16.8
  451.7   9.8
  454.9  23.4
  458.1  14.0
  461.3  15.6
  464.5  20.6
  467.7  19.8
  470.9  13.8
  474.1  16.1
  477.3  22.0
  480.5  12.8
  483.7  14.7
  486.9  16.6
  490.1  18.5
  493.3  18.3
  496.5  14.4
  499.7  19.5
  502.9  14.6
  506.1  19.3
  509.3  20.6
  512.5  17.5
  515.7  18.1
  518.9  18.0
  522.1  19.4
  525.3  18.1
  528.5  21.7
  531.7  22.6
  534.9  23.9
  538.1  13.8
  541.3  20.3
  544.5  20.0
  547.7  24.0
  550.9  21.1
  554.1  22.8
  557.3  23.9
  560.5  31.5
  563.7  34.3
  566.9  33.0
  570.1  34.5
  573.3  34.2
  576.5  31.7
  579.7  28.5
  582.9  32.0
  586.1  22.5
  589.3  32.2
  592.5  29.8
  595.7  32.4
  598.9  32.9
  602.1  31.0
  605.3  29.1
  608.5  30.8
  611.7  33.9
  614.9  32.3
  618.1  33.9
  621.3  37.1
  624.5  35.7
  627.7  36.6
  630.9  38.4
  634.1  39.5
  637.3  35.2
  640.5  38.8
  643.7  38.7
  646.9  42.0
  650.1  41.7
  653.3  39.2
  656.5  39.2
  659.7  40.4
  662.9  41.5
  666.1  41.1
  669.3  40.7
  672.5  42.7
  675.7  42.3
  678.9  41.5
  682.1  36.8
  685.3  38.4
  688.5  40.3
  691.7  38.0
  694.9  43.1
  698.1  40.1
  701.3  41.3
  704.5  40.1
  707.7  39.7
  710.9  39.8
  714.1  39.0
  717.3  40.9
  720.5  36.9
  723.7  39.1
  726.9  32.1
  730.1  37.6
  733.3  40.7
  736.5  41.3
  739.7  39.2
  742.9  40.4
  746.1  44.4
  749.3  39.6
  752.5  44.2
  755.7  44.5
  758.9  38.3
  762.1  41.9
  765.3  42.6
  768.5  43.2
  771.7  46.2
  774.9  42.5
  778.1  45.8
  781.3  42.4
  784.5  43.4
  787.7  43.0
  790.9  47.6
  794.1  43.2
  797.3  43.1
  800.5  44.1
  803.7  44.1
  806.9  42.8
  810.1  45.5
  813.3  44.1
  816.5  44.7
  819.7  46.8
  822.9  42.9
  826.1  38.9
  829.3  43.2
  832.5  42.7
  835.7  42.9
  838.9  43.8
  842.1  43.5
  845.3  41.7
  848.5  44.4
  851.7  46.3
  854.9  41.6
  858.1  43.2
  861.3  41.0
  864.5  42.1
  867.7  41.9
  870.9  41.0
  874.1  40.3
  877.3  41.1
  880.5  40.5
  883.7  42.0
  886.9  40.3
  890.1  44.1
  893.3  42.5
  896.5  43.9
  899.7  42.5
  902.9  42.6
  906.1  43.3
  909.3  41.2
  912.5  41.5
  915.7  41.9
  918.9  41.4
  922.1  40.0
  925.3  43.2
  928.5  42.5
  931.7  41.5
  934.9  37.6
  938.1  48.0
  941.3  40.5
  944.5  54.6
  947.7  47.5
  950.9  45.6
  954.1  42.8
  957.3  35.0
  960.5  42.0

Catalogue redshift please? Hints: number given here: 0.40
